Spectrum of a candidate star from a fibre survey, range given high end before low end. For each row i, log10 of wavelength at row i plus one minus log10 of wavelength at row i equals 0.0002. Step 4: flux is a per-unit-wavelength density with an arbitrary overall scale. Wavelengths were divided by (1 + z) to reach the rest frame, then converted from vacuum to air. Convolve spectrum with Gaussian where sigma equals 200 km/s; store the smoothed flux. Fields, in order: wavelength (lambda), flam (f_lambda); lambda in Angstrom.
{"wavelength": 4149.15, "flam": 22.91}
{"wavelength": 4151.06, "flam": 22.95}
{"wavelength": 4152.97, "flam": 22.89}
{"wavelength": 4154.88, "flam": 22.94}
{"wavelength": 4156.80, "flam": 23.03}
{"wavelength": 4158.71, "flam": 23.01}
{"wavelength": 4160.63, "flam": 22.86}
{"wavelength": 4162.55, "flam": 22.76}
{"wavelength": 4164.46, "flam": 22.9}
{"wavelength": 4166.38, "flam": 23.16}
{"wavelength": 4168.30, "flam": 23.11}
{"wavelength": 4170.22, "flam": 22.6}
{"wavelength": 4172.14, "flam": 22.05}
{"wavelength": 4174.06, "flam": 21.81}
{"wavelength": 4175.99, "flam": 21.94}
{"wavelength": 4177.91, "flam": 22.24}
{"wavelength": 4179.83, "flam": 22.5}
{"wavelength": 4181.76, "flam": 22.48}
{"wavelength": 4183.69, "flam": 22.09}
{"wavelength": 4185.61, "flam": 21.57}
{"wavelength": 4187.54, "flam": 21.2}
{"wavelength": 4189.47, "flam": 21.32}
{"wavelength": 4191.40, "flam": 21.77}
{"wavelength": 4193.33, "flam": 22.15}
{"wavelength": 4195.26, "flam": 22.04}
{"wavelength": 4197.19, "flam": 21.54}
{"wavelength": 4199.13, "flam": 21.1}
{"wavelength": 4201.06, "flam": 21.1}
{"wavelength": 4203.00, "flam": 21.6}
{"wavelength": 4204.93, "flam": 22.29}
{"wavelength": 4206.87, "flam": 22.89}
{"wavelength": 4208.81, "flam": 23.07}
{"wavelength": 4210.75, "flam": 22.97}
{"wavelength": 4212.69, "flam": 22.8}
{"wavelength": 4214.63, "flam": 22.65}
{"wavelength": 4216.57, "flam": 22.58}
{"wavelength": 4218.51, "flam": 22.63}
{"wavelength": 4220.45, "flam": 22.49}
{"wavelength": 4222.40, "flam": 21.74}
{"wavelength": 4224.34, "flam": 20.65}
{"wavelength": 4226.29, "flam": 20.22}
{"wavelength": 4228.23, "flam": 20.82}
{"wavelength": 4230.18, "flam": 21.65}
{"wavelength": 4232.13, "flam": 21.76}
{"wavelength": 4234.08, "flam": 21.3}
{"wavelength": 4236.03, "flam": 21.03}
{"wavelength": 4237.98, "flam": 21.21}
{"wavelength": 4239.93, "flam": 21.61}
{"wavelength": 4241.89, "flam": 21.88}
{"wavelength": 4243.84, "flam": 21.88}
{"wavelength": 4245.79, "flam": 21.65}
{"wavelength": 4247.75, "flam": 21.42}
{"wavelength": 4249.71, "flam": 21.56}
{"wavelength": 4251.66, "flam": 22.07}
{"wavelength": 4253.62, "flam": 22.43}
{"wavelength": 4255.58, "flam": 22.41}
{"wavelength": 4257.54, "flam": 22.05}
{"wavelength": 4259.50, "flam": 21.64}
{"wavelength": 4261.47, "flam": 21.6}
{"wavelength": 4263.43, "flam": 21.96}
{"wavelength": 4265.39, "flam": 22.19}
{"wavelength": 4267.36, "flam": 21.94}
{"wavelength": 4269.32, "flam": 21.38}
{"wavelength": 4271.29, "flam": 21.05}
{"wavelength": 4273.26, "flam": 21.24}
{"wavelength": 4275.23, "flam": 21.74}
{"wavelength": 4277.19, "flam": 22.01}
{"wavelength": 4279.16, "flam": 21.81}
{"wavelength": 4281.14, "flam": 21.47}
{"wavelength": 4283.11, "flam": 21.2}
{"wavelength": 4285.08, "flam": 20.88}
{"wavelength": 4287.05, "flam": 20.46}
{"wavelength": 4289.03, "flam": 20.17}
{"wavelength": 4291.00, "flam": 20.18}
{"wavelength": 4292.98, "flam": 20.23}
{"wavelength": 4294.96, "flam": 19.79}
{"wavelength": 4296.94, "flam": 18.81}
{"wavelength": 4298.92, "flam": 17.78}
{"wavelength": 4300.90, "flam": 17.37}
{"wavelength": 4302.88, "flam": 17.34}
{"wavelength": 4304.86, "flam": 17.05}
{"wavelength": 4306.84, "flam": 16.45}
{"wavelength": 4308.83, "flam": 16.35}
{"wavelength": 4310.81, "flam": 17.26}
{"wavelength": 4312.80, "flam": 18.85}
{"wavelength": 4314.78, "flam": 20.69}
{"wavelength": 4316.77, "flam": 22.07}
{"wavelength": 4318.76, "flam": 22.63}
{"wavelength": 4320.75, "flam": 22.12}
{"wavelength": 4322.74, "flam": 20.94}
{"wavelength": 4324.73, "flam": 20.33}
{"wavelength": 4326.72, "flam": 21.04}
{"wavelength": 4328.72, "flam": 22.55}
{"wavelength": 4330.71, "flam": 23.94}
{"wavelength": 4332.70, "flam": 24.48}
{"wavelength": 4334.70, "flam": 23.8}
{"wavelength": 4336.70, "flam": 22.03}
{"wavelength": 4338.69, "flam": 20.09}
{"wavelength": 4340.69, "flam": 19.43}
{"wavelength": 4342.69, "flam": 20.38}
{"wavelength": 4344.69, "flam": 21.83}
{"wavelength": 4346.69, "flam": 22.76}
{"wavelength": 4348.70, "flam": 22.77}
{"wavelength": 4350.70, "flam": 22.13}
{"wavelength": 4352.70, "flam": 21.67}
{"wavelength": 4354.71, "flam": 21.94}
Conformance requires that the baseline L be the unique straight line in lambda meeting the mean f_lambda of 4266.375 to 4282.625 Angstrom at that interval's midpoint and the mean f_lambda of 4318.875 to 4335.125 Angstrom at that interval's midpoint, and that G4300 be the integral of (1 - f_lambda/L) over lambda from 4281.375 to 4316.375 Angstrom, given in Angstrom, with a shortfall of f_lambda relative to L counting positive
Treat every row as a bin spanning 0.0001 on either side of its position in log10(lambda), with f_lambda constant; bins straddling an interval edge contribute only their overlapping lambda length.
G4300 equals 4.70 Angstrom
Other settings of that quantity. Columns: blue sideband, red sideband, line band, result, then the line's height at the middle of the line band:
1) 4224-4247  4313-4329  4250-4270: -0.6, 21.3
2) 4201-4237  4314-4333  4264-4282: 0.3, 22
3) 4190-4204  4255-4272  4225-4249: 0.4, 21.7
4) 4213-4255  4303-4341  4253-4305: 1.1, 21.1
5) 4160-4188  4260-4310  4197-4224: -0.8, 21.6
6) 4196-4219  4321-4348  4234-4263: 0.5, 22.1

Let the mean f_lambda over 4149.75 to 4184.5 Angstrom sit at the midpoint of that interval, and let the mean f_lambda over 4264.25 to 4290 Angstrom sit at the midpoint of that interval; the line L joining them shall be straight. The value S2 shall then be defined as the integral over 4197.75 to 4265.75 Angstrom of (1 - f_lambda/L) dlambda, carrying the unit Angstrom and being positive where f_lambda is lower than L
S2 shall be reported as 0.09 Angstrom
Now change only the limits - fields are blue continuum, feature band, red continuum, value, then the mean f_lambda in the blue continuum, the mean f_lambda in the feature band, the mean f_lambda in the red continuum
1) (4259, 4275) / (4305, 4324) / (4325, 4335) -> 2.53 Angstrom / 21.6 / 19.6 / 22.9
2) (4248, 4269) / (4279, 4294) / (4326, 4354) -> 0.85 Angstrom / 21.9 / 20.7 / 22.1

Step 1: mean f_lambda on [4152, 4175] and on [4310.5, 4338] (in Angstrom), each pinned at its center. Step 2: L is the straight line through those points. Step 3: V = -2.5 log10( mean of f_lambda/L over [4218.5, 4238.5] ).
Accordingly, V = 0.05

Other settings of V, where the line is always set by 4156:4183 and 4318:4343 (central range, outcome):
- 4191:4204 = 0.04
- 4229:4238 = 0.05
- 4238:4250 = 0.03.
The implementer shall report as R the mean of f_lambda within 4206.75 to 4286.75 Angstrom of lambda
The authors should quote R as 21.8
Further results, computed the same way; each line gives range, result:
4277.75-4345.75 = 20.4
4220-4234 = 21.3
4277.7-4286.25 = 21.4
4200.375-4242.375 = 21.9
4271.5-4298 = 20.8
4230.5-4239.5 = 21.4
